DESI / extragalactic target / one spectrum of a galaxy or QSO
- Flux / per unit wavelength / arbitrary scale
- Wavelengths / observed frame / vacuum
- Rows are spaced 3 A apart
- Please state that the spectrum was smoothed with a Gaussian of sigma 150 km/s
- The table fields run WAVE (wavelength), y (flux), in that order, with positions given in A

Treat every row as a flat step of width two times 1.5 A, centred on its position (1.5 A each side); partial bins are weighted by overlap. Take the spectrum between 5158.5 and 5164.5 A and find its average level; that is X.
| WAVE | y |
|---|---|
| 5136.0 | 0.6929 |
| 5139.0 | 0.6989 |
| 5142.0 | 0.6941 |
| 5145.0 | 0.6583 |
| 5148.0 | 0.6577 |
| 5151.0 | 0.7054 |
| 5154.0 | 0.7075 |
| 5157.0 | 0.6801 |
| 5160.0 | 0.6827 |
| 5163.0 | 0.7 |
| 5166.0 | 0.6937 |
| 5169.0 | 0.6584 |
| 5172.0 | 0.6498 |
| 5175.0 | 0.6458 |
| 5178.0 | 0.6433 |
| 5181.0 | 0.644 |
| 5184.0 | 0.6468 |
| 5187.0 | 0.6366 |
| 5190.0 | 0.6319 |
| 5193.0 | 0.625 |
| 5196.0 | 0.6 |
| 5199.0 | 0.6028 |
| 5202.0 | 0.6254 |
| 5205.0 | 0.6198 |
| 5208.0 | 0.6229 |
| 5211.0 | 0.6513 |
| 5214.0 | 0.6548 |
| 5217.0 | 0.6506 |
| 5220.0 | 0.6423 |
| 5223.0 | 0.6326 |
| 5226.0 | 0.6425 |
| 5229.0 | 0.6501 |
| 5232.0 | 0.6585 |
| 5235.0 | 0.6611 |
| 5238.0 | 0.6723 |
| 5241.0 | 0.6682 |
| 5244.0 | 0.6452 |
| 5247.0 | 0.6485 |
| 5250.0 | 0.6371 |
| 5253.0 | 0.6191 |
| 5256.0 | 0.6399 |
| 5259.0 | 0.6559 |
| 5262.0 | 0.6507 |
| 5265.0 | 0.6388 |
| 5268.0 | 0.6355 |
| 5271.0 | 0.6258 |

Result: 0.691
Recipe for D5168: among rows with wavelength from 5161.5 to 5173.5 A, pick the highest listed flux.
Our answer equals 0.7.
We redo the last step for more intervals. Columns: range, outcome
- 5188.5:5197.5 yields 0.6319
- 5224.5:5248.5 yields 0.6723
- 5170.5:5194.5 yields 0.6498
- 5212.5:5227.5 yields 0.6548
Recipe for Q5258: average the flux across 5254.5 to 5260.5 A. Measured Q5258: 0.648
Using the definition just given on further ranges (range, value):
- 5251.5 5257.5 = 0.63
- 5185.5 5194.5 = 0.631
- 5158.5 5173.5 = 0.677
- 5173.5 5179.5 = 0.645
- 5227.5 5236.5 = 0.657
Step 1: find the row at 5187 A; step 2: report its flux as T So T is 0.6366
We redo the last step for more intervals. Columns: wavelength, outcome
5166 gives 0.6937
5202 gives 0.6254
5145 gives 0.6583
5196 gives 0.6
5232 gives 0.6585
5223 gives 0.6326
